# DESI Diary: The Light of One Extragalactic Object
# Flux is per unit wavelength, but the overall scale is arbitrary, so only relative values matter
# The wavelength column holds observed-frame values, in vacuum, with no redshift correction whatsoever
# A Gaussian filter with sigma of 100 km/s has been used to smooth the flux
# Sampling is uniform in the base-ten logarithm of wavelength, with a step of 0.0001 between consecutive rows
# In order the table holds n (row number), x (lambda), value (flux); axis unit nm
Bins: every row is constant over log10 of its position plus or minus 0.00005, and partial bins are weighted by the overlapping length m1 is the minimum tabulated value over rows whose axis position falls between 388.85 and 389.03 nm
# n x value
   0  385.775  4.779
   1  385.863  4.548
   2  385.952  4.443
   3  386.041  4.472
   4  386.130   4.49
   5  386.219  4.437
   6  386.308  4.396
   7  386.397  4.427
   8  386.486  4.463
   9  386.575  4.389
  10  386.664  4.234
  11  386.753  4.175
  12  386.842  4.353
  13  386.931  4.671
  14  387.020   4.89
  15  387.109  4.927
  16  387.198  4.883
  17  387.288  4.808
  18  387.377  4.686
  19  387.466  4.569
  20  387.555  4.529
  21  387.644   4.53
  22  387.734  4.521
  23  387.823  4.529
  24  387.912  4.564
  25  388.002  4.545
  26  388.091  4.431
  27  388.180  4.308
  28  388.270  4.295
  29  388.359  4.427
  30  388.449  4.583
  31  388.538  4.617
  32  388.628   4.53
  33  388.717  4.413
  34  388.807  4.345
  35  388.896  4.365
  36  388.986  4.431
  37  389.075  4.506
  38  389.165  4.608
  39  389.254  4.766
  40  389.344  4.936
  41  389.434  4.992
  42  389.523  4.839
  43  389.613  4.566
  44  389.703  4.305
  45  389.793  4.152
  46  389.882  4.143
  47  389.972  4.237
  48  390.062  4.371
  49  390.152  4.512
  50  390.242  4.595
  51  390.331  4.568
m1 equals 4.365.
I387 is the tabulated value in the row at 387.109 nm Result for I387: 4.927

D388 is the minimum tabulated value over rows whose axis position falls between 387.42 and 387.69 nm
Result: 4.529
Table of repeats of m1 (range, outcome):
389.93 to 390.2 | 4.237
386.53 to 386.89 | 4.175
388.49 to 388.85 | 4.345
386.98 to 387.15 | 4.89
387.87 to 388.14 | 4.431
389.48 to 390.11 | 4.143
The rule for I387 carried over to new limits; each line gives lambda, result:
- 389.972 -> 4.237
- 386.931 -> 4.671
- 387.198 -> 4.883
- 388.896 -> 4.365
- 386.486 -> 4.463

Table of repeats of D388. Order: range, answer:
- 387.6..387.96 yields 4.521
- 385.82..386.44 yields 4.396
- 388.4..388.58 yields 4.583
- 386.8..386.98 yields 4.353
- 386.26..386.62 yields 4.389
